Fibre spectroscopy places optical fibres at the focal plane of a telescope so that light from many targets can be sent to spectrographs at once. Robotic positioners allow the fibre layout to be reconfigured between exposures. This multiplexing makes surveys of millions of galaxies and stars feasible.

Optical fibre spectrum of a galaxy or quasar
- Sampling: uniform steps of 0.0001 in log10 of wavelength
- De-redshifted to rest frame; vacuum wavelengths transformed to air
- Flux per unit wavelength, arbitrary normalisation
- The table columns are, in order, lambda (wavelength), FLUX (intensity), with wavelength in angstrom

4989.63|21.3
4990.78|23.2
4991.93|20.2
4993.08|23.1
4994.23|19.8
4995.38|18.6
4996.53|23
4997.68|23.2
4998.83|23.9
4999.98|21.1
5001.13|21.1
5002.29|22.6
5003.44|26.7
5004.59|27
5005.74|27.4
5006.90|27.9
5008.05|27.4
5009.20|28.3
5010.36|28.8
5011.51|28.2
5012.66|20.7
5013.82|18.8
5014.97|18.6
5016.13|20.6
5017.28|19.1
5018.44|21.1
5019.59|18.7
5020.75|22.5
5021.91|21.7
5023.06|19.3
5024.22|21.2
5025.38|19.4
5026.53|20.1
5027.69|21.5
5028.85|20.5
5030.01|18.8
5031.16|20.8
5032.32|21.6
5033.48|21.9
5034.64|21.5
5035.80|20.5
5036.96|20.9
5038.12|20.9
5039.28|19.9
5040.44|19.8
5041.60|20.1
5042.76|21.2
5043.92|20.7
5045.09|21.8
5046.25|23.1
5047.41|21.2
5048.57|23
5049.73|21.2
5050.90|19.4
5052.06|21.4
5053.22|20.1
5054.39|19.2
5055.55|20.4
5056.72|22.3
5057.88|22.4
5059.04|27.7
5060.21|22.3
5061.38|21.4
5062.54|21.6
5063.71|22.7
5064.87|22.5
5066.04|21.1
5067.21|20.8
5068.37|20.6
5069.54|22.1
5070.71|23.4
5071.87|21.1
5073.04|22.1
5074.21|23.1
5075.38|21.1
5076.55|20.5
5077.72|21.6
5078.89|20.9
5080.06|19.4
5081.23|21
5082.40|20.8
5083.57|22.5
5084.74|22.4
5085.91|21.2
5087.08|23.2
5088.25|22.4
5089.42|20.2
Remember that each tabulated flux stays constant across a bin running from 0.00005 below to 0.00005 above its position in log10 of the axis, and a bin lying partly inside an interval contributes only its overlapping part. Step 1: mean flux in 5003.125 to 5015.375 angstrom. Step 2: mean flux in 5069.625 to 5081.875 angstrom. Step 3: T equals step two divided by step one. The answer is 0.84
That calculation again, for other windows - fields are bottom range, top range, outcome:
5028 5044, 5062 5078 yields 1.05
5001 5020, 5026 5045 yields 0.87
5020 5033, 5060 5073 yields 1.05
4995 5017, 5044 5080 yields 0.91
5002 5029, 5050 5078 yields 0.95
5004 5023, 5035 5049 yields 0.90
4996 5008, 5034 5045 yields 0.84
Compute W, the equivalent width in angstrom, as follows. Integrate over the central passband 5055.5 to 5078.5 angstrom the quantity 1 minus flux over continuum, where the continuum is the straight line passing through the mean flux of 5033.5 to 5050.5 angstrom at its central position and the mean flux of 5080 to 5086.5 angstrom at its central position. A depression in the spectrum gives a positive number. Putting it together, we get -0.85 angstrom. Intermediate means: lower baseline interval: 21.1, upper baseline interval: 21.4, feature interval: 22.1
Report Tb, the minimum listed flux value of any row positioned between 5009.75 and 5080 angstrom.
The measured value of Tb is 18.6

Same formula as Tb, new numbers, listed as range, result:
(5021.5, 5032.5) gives 18.8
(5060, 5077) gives 20.5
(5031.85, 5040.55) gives 19.8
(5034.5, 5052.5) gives 19.4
